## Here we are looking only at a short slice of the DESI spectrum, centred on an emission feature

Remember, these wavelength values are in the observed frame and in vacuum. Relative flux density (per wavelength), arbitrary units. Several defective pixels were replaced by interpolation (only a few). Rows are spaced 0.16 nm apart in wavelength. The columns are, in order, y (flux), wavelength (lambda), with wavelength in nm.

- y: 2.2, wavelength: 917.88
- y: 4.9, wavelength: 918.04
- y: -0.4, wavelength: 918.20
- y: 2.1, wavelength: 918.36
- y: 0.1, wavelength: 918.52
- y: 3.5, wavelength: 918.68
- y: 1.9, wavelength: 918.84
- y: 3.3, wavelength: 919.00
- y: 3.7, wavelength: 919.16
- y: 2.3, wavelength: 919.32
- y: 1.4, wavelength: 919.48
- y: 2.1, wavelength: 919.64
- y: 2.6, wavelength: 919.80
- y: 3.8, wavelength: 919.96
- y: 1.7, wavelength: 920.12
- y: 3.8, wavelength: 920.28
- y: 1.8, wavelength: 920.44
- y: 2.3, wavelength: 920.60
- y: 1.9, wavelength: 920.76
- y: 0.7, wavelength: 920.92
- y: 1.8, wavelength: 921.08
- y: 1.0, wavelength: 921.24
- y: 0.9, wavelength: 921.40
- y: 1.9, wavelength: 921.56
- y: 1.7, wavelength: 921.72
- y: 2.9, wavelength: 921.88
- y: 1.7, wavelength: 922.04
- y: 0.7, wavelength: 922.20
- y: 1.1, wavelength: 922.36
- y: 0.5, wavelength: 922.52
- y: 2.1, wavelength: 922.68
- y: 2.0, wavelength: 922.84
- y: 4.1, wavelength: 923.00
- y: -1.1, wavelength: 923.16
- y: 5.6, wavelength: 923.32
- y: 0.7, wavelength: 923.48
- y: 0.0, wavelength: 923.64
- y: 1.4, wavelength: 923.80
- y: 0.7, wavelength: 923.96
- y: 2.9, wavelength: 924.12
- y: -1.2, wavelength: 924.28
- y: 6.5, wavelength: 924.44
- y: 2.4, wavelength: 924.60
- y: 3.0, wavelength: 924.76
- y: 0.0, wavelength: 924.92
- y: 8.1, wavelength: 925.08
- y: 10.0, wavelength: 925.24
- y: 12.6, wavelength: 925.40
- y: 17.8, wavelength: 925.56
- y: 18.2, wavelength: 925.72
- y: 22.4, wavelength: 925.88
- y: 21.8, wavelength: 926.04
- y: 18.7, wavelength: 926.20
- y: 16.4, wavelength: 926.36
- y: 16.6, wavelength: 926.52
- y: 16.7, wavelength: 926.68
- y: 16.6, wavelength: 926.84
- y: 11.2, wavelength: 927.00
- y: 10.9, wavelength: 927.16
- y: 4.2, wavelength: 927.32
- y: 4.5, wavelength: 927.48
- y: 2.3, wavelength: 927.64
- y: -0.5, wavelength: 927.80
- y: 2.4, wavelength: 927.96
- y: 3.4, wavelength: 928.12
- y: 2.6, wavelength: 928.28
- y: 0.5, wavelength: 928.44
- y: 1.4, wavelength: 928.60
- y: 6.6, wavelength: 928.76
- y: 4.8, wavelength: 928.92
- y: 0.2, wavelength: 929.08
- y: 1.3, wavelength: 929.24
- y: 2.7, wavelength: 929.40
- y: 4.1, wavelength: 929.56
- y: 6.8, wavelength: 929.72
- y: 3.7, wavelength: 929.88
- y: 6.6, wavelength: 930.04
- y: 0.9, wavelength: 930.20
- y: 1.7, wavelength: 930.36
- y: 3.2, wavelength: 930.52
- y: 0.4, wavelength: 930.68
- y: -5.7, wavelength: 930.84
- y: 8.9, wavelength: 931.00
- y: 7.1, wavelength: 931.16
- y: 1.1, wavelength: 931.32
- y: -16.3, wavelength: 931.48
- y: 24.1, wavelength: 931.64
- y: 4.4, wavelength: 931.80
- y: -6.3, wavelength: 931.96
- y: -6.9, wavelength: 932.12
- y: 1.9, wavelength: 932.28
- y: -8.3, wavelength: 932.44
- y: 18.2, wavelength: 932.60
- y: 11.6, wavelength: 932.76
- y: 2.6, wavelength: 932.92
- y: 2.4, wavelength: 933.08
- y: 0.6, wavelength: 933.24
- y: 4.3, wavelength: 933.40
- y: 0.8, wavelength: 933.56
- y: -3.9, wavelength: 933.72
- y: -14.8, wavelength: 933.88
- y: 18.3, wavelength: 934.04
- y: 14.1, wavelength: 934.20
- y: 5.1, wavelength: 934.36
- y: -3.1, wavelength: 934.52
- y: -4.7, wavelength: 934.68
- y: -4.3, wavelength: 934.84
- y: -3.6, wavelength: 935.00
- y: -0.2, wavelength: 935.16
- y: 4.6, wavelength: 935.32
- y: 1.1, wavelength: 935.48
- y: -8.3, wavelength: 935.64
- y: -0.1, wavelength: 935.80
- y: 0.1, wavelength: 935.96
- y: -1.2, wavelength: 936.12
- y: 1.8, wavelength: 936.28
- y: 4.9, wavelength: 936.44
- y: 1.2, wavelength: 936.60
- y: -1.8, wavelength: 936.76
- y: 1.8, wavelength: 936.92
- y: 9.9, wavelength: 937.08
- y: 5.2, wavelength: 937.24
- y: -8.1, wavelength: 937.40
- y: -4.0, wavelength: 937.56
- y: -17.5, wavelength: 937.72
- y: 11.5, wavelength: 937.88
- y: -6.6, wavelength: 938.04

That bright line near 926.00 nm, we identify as [O II]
